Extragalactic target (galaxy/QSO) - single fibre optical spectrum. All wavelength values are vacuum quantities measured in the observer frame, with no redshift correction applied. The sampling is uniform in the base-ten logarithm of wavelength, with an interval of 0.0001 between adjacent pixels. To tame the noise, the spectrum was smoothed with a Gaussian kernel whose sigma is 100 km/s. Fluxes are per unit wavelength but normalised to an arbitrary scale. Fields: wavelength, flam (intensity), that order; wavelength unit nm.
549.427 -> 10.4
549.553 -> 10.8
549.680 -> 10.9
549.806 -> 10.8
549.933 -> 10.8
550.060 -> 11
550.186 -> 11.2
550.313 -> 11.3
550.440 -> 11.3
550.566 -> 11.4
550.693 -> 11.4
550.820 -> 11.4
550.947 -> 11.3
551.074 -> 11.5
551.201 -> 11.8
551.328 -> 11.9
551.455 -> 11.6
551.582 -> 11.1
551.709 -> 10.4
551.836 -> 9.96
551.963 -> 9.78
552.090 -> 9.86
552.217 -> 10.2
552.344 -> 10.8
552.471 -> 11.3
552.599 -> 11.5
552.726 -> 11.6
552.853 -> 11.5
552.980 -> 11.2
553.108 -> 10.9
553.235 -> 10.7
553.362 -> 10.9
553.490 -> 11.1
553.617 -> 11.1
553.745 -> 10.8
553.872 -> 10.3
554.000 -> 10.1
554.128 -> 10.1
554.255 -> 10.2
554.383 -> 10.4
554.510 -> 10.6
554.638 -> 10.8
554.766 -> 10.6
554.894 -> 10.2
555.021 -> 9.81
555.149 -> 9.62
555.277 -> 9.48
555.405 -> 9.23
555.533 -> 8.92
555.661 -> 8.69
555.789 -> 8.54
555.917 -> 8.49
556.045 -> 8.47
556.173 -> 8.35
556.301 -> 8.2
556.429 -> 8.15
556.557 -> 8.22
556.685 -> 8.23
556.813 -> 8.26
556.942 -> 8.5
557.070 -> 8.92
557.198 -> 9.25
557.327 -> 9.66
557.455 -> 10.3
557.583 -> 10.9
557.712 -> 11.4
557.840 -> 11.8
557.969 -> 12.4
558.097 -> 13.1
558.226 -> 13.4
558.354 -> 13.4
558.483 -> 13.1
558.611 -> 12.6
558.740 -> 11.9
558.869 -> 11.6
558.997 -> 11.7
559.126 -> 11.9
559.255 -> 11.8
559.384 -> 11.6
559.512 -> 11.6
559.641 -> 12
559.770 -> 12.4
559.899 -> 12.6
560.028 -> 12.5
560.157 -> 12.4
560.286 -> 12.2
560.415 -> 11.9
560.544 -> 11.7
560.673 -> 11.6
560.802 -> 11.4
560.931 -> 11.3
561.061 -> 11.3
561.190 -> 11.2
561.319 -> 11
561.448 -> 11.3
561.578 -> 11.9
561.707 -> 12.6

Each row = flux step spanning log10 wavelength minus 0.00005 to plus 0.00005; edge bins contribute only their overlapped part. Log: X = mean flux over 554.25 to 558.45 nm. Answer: 9.91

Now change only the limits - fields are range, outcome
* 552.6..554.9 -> 10.8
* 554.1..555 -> 10.4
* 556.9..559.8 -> 11.5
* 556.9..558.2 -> 10.7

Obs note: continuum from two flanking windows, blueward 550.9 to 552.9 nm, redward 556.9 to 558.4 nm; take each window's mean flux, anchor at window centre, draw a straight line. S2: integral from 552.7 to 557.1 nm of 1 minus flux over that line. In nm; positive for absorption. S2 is 0.52 nm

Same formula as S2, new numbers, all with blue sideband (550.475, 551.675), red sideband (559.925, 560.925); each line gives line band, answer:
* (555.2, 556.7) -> 0.40 nm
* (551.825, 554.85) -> 0.23 nm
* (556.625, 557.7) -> 0.22 nm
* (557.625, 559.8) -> -0.06 nm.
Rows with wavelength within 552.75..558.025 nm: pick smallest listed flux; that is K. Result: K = 8.15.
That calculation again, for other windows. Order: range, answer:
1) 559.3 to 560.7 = 11.6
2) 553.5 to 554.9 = 10.1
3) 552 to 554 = 9.86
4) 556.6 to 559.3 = 8.23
